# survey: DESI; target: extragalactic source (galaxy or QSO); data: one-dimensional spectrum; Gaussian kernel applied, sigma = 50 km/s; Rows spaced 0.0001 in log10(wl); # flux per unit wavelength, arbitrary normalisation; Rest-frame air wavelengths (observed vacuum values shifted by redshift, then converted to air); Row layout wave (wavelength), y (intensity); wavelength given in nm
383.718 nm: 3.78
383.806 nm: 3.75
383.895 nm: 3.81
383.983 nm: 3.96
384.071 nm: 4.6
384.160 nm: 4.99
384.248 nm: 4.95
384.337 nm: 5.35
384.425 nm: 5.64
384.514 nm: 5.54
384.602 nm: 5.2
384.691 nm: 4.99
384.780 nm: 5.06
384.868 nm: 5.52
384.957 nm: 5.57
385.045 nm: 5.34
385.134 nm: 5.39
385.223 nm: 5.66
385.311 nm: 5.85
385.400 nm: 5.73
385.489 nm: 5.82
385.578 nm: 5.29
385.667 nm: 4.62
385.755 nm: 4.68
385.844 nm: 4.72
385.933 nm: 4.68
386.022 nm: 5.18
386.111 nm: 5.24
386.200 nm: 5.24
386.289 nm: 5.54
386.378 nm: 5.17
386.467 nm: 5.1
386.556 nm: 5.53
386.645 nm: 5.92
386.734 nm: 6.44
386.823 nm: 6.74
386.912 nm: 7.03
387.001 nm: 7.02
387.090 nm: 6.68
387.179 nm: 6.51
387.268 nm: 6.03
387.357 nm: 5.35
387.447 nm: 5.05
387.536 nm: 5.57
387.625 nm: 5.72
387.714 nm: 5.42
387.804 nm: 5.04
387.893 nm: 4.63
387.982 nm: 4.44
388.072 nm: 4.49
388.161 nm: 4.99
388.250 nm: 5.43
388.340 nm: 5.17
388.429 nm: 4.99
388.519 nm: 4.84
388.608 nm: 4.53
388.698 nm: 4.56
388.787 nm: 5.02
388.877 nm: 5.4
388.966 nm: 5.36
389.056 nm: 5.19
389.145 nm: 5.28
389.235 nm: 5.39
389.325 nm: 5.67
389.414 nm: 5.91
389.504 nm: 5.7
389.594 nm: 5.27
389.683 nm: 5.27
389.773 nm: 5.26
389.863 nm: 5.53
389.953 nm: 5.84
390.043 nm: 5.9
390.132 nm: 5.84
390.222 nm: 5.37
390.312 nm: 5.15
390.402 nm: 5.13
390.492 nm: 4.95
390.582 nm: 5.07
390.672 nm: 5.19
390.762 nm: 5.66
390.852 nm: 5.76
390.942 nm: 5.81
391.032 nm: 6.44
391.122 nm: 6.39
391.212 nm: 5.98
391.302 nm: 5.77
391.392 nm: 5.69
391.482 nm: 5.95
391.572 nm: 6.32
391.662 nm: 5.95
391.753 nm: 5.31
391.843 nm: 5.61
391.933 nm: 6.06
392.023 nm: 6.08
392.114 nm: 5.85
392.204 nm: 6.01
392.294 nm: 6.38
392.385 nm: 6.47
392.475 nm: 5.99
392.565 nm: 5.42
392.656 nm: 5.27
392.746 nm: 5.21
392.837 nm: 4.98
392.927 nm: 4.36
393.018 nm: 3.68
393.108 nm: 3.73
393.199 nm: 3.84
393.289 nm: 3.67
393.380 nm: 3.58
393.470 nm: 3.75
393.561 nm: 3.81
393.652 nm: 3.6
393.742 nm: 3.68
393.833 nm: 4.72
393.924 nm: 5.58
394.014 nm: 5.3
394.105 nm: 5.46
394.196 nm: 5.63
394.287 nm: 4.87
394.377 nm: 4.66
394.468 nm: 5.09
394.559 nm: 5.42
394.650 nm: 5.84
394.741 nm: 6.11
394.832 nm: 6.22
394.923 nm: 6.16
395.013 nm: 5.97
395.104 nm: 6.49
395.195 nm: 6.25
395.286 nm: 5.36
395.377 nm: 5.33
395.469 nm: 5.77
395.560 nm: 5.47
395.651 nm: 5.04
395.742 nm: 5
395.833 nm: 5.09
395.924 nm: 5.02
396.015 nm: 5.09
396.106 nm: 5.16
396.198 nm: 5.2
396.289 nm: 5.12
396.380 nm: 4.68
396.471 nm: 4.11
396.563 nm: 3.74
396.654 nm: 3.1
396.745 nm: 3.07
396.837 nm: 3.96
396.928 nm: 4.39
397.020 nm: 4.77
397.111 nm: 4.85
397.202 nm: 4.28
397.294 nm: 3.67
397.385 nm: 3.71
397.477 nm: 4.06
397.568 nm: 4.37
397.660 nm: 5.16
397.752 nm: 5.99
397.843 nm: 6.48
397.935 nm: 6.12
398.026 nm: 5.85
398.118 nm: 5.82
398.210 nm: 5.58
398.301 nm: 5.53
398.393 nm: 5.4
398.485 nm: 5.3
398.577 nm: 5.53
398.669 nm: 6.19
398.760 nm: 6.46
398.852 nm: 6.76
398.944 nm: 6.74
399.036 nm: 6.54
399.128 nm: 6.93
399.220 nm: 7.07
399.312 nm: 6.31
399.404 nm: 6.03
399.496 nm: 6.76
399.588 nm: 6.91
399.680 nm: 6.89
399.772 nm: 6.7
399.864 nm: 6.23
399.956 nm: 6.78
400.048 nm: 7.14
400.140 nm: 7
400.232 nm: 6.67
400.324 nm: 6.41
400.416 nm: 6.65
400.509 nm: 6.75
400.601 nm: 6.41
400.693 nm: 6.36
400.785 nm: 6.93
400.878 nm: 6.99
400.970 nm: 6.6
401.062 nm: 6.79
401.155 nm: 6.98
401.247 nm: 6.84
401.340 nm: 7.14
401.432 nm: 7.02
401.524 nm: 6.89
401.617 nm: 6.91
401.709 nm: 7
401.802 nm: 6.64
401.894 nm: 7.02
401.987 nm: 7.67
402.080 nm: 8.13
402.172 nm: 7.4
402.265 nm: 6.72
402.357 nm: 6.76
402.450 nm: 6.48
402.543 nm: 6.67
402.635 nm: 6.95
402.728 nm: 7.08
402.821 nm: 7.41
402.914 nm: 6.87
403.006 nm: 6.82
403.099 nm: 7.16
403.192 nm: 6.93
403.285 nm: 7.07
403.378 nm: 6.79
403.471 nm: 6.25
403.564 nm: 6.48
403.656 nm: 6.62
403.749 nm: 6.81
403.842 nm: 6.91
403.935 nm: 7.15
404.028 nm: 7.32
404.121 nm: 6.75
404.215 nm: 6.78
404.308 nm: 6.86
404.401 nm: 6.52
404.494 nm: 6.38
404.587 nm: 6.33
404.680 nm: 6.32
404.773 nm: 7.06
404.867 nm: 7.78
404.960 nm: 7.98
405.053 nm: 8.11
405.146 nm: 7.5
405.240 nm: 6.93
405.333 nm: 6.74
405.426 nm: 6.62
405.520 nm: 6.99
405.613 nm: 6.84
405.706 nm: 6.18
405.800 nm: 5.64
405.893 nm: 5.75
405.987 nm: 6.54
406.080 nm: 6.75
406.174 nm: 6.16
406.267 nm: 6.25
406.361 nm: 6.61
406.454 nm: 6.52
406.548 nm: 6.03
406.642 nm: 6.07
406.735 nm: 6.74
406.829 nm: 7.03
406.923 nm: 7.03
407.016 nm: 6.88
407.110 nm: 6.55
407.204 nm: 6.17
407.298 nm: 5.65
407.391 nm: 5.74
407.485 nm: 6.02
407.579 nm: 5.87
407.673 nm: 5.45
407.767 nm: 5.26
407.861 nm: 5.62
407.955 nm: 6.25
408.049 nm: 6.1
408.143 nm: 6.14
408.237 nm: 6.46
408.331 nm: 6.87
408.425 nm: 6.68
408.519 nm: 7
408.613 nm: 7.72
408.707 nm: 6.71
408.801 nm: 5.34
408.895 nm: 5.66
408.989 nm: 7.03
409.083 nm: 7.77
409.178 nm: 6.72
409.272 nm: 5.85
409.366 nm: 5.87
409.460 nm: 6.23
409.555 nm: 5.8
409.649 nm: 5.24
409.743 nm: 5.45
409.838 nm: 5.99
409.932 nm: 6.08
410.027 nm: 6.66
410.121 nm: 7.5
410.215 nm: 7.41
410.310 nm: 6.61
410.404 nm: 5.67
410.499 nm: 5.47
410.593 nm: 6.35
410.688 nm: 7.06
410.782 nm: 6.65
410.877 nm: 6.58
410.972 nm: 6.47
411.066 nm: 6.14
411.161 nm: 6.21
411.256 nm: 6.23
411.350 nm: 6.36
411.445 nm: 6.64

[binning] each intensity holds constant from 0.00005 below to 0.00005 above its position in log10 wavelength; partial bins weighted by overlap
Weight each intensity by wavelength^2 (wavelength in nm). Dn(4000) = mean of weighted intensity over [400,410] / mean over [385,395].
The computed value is 1.3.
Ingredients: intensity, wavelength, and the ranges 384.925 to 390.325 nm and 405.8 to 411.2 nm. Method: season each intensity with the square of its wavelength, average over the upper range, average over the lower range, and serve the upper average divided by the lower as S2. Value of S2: 1.29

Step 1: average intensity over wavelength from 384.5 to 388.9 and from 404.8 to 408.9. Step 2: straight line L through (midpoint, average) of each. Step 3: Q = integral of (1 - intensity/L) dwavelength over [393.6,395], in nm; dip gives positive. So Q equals 0.14 nm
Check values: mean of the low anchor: 5.39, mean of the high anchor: 6.49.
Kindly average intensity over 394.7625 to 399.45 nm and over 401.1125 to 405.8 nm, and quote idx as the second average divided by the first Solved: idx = 1.3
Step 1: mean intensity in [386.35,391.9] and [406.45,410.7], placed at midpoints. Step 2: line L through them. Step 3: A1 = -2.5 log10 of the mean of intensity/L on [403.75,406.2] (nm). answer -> -0.11 mag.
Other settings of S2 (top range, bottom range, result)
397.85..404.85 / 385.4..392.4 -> 1.29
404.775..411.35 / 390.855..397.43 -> 1.35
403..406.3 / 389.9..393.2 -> 1.31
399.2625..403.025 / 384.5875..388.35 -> 1.35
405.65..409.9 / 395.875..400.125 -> 1.20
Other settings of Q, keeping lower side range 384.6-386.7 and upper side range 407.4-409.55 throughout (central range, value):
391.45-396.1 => 0.33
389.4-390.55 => 0.01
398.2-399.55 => -0.08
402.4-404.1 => -0.23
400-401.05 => -0.14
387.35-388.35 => 0.05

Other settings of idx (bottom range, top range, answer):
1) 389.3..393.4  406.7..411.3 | 1.16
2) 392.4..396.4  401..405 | 1.37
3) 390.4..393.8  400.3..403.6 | 1.32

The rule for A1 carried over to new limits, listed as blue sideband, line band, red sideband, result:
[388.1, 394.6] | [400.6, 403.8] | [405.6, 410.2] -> -0.165 mag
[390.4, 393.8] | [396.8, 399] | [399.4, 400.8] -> 0.186 mag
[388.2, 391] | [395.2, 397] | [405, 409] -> 0.205 mag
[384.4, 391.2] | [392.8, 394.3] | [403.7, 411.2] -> 0.302 mag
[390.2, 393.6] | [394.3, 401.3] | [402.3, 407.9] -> 0.037 mag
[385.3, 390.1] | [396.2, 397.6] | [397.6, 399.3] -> 0.393 mag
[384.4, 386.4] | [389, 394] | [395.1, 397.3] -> -0.060 mag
